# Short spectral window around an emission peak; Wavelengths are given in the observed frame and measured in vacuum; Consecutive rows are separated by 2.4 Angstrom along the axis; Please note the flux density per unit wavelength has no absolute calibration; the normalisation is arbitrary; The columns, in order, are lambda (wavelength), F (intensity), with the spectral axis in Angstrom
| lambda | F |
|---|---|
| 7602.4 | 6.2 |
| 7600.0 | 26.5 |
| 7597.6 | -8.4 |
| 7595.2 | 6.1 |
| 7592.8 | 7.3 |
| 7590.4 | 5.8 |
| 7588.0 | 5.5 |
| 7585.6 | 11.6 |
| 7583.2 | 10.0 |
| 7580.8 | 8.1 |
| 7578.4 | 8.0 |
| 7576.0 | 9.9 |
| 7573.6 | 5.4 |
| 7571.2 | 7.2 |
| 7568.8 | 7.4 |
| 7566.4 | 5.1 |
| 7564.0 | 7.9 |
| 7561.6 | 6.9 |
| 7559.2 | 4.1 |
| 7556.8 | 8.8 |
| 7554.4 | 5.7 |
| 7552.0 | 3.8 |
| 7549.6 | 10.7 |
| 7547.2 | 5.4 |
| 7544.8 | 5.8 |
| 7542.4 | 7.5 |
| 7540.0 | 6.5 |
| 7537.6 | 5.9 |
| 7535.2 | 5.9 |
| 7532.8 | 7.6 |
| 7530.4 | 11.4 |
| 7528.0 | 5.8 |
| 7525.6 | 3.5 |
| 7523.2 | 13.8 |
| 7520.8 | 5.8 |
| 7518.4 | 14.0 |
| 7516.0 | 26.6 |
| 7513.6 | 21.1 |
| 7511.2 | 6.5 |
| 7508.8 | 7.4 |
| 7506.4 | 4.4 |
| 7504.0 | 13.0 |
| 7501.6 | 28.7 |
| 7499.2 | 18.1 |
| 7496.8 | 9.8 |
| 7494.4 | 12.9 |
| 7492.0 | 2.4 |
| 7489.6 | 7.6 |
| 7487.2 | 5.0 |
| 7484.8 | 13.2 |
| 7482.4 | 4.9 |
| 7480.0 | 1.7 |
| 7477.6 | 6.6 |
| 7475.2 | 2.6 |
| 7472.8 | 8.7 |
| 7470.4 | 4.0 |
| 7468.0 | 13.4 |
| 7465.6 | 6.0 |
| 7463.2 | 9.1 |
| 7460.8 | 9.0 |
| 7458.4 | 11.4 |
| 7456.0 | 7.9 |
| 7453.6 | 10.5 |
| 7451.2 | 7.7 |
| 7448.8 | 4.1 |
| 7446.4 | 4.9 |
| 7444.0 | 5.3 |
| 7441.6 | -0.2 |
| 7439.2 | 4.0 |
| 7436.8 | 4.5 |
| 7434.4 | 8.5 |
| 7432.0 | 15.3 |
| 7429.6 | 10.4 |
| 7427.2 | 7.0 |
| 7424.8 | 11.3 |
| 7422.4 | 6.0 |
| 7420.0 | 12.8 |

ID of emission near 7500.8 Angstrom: [S II] 6716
